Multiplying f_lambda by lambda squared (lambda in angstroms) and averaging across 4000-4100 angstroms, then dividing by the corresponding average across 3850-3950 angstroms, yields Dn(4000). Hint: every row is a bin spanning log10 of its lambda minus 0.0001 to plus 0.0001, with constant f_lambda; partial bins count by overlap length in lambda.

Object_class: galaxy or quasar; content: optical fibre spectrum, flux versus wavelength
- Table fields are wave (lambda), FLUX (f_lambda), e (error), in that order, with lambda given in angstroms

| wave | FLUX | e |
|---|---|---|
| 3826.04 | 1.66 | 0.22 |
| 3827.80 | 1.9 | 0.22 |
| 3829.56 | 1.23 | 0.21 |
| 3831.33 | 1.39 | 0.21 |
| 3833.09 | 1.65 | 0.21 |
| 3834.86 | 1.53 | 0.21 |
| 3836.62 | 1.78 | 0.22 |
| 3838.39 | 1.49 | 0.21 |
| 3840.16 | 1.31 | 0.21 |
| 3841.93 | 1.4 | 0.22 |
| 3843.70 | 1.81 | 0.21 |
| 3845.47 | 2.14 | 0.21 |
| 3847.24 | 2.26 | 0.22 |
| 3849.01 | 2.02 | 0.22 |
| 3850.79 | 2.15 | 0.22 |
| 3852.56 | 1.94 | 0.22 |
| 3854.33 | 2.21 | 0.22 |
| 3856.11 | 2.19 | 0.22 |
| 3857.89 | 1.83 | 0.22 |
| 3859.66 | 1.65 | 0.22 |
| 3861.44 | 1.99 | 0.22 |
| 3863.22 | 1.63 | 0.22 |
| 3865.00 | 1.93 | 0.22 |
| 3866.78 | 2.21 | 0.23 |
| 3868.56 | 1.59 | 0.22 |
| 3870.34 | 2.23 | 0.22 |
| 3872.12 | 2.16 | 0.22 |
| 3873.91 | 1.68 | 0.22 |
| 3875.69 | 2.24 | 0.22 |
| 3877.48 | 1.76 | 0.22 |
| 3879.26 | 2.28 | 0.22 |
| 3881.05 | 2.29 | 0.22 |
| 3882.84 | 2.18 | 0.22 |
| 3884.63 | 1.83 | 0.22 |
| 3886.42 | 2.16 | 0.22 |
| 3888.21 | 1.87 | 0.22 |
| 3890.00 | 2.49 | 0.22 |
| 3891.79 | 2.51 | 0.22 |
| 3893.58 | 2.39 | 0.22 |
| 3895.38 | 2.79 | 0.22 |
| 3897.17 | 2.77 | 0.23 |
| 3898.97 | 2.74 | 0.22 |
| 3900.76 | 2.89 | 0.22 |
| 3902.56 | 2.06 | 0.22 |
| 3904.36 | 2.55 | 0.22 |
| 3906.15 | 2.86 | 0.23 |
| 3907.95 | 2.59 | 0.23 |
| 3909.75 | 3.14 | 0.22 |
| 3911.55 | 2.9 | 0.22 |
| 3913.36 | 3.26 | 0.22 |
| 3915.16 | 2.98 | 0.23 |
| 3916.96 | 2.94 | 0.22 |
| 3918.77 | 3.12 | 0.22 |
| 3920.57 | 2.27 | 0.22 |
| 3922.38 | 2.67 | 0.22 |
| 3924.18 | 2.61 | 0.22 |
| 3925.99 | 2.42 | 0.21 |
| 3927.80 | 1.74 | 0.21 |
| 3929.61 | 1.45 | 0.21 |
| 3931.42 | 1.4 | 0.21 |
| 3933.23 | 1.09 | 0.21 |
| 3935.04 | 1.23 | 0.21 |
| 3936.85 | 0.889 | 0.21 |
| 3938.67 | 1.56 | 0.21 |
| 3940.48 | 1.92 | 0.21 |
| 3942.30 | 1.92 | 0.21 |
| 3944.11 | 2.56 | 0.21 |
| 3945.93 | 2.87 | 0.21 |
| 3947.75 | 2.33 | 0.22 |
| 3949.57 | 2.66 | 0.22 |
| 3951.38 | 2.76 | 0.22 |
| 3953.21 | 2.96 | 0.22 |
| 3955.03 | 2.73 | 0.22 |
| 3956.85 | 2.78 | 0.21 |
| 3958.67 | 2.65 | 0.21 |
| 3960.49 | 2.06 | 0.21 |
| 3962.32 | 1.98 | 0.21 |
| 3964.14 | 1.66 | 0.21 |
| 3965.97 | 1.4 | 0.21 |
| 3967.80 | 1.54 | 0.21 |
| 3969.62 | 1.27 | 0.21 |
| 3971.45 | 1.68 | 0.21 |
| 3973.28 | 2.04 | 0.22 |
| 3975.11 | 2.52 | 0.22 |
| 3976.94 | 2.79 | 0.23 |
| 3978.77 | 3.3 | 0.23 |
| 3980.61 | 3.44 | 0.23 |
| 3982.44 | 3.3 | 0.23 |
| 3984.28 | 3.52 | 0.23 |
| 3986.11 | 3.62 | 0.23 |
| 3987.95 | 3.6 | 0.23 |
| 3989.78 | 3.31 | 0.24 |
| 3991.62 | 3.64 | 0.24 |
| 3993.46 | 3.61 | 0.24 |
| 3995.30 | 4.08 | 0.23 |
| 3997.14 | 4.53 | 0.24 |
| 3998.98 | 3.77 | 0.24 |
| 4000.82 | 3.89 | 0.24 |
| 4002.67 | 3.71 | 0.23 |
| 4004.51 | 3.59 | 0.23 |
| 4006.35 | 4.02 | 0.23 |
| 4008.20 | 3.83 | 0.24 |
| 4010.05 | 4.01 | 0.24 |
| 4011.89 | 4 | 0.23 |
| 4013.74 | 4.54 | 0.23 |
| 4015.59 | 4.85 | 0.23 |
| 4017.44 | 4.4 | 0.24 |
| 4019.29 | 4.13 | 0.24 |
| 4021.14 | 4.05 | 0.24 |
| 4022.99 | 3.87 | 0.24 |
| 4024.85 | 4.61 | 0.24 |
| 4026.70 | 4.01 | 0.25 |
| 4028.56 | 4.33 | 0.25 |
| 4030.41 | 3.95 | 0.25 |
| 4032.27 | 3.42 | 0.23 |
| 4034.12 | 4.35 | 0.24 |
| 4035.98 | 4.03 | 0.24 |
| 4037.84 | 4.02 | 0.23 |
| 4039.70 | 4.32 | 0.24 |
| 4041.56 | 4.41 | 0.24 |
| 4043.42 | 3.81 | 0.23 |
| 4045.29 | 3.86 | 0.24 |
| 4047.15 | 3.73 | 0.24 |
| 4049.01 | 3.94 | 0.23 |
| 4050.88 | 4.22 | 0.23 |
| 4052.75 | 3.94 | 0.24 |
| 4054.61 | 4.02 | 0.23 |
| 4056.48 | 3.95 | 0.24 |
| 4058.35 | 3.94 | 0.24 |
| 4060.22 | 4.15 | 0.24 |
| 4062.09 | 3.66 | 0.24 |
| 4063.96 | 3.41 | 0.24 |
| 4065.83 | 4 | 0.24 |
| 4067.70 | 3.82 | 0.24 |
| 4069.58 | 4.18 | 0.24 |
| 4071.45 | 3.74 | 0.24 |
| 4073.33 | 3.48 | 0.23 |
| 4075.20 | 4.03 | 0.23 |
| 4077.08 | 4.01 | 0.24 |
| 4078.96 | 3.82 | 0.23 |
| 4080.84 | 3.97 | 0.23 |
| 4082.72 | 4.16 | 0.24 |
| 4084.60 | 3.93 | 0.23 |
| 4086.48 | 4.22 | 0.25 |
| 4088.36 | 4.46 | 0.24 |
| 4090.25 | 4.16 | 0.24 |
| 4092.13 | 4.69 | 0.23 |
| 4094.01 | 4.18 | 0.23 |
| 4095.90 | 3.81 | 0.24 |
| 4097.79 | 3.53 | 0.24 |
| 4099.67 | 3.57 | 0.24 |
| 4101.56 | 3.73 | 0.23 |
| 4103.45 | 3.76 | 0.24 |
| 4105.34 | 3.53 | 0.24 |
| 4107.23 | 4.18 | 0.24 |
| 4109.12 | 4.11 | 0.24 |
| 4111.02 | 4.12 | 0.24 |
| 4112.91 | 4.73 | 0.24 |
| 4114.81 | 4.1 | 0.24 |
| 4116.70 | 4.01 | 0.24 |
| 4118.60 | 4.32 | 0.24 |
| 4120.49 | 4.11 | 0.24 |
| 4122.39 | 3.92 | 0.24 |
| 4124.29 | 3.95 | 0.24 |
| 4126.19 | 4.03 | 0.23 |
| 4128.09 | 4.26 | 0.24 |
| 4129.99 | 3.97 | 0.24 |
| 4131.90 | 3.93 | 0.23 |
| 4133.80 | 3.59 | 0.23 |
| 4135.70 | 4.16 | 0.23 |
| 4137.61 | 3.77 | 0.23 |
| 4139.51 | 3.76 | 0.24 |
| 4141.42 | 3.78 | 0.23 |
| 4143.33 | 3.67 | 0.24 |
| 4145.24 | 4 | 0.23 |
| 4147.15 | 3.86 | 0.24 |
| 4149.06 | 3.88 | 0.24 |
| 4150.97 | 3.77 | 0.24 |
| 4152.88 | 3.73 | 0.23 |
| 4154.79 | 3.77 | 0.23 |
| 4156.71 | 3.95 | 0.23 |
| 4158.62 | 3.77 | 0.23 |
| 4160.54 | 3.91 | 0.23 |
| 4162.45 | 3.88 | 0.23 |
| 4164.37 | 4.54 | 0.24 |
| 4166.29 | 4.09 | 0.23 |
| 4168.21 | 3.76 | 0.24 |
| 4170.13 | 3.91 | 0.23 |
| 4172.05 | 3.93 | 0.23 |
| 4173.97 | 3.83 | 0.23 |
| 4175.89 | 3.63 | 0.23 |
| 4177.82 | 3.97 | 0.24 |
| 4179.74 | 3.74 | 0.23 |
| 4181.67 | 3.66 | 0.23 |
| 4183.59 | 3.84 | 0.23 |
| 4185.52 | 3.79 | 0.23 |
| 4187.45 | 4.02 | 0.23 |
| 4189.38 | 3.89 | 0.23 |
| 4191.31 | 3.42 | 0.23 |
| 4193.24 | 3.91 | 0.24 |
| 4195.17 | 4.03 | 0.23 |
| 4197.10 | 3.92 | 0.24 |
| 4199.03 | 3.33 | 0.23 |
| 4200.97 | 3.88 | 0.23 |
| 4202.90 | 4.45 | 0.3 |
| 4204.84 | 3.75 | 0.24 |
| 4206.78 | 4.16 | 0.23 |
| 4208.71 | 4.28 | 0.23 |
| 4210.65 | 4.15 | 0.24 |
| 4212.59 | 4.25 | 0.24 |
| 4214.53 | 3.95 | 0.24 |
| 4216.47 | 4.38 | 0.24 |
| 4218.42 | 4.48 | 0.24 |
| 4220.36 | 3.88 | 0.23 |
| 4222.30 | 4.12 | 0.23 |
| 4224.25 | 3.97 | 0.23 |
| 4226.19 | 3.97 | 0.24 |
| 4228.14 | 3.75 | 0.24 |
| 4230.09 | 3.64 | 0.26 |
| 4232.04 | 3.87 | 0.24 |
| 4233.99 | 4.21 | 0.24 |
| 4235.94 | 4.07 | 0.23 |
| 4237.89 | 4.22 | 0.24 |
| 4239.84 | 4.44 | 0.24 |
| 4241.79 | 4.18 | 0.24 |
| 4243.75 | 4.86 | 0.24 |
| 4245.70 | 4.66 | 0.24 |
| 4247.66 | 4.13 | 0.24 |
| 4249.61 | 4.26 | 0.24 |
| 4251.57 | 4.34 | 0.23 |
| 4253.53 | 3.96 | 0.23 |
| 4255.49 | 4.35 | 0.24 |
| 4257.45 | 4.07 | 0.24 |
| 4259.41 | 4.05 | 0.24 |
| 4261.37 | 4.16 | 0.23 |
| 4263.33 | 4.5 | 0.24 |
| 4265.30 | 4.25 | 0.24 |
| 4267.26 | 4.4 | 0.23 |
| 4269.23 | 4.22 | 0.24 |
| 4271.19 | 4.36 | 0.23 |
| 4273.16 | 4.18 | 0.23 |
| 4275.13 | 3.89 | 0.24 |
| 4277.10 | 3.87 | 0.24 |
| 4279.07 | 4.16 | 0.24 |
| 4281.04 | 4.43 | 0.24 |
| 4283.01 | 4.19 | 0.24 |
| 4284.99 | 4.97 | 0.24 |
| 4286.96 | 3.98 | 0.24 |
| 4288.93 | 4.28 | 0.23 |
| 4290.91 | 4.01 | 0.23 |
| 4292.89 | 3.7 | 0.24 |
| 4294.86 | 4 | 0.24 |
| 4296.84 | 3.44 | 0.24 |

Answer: 1.9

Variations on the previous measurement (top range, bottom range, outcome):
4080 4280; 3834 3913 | 2.17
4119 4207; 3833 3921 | 2.01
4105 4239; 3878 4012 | 1.67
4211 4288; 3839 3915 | 2.27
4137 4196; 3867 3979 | 1.92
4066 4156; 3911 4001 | 1.66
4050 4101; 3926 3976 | 2.11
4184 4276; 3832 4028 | 1.81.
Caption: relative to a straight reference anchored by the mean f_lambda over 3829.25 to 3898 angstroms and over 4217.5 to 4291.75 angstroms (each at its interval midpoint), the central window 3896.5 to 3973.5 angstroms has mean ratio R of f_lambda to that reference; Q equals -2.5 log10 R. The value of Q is 0.040 mag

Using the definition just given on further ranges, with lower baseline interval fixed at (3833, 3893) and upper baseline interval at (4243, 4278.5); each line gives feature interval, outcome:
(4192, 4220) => -0.034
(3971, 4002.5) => -0.248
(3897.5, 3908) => -0.198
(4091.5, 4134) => -0.180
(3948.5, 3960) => -0.101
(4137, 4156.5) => -0.063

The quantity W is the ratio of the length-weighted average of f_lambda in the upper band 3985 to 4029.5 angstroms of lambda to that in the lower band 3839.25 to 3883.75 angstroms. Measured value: 2.04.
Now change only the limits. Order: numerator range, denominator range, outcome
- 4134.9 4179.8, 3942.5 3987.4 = 1.54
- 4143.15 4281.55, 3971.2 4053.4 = 1.06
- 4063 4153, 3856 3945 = 1.79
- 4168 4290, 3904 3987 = 1.71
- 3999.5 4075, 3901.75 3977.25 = 1.78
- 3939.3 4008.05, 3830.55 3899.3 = 1.43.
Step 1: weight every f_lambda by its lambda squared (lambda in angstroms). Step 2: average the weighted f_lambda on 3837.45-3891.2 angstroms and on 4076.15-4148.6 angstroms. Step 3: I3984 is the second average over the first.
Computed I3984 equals 2.3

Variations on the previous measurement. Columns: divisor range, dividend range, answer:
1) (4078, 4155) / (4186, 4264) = 1.09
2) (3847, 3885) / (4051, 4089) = 2.18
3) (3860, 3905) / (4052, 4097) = 1.99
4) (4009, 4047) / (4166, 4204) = 1.00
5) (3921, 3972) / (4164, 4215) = 2.17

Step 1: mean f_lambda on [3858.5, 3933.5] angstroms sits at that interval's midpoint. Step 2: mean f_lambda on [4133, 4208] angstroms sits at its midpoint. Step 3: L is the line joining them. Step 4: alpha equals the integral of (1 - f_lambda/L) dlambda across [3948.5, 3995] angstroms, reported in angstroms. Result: 0.9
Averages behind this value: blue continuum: 2.3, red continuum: 3.87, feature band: 2.69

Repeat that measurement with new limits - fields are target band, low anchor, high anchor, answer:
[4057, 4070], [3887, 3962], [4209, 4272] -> -2.80 angstroms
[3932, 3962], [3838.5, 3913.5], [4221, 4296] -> 4.64 angstroms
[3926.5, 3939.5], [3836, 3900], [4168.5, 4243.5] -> 5.66 angstroms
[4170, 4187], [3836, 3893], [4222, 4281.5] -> -0.23 angstroms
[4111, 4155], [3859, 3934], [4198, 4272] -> -4.58 angstroms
